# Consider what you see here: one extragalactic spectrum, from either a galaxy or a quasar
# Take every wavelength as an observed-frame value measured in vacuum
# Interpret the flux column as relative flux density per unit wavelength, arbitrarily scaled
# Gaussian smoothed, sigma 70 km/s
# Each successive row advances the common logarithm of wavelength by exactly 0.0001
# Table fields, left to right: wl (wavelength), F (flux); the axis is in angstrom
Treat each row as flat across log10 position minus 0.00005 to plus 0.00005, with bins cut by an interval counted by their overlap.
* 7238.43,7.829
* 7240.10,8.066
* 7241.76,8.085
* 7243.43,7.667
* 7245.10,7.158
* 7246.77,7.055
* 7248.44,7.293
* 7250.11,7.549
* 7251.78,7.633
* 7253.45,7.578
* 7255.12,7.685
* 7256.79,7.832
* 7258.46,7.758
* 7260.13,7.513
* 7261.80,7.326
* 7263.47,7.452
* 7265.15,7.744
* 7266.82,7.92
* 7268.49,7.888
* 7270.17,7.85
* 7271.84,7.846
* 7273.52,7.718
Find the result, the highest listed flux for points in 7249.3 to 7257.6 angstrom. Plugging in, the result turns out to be 7.832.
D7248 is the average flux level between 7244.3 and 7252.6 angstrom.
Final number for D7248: 7.33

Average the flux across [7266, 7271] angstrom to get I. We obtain 7.88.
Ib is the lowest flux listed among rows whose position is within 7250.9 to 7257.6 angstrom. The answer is 7.578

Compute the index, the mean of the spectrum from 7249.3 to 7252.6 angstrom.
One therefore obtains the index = 7.59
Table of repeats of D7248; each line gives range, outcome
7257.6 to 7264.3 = 7.52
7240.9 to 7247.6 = 7.5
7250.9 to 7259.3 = 7.7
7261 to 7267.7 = 7.62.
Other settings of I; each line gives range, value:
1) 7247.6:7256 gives 7.55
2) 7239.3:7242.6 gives 8.09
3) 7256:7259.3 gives 7.8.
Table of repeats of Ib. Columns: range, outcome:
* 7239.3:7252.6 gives 7.055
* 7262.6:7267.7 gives 7.452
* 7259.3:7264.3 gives 7.326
